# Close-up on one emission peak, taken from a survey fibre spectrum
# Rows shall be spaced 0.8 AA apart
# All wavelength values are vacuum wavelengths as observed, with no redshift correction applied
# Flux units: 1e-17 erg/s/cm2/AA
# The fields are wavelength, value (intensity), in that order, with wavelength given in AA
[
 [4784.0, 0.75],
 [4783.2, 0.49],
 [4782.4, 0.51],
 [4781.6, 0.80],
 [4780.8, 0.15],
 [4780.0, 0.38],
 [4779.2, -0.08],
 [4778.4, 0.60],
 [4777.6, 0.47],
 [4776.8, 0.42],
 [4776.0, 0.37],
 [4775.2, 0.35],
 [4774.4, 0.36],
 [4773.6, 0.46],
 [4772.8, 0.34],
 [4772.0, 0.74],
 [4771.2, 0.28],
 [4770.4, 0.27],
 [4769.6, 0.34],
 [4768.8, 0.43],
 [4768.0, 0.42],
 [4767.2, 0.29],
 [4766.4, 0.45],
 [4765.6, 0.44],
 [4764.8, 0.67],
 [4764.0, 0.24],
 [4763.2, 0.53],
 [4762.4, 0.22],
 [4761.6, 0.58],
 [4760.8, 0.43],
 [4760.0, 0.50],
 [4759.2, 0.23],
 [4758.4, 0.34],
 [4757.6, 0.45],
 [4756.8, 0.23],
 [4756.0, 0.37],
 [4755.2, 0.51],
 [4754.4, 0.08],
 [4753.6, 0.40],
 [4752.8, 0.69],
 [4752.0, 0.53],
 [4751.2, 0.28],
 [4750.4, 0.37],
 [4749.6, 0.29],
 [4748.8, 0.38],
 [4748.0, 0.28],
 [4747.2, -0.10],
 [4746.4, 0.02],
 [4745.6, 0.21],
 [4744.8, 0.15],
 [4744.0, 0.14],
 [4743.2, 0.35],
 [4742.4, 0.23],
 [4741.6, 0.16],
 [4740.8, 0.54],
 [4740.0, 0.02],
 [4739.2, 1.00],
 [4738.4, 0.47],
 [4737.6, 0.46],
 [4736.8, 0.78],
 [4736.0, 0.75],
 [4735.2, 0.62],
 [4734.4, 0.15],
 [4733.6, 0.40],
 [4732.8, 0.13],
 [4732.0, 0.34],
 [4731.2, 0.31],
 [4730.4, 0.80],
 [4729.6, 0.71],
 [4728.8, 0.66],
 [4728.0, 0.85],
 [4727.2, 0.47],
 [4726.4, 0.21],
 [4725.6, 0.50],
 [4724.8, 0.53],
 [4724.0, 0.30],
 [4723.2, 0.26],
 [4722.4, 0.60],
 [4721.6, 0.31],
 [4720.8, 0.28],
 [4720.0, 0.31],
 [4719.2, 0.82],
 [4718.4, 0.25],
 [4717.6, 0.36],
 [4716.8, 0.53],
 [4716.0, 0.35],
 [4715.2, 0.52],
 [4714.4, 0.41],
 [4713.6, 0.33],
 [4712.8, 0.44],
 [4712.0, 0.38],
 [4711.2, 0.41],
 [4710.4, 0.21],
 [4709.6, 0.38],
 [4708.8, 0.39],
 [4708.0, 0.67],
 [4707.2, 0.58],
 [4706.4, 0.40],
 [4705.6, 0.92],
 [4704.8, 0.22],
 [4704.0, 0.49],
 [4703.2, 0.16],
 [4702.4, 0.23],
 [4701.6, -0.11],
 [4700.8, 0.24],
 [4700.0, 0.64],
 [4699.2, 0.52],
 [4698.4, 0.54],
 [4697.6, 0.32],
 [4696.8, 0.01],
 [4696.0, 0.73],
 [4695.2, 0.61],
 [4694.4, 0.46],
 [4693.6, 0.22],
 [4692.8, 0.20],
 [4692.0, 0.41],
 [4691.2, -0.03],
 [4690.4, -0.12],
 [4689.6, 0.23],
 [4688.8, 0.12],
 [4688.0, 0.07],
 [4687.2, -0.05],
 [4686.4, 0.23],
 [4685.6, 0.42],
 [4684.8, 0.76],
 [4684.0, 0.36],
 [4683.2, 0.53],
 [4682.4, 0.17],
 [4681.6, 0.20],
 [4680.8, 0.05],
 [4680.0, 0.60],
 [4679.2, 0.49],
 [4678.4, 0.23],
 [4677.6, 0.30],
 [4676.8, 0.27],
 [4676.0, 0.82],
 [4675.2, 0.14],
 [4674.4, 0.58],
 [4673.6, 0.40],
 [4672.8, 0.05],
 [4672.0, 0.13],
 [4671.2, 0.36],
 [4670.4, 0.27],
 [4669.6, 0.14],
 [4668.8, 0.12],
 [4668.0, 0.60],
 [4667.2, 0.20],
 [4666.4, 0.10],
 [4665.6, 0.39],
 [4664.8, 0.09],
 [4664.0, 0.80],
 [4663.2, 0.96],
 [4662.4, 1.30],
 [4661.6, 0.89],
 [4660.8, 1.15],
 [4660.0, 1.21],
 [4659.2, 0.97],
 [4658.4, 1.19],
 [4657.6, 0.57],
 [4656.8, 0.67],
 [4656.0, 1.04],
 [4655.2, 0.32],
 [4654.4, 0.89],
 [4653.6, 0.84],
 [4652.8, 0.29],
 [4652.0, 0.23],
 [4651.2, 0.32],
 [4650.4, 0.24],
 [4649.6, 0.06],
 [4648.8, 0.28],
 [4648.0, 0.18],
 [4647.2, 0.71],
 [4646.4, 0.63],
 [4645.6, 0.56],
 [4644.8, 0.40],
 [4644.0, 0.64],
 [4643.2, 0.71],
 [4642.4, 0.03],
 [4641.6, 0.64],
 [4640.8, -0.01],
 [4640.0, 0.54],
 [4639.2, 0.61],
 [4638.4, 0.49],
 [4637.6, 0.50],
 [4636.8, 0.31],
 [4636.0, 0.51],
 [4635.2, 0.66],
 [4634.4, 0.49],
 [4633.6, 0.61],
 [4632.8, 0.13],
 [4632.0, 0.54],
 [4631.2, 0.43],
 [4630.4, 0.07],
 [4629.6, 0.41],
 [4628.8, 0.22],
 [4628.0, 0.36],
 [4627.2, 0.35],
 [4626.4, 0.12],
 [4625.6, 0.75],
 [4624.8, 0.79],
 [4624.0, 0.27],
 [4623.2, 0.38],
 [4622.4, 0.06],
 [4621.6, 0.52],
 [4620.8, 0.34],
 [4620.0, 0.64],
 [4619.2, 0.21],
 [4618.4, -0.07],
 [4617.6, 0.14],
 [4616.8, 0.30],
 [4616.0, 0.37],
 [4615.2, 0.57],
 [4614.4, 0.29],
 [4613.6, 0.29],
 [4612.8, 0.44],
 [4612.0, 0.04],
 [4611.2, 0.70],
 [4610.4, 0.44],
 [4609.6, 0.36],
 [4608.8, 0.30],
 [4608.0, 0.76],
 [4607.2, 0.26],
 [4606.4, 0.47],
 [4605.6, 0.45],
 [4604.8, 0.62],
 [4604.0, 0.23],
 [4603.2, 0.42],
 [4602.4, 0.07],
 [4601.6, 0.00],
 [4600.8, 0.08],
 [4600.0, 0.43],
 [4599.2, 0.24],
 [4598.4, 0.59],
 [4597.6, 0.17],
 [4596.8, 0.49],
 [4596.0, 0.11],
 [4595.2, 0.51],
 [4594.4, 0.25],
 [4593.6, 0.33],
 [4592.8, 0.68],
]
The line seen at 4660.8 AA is [O II] 3727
